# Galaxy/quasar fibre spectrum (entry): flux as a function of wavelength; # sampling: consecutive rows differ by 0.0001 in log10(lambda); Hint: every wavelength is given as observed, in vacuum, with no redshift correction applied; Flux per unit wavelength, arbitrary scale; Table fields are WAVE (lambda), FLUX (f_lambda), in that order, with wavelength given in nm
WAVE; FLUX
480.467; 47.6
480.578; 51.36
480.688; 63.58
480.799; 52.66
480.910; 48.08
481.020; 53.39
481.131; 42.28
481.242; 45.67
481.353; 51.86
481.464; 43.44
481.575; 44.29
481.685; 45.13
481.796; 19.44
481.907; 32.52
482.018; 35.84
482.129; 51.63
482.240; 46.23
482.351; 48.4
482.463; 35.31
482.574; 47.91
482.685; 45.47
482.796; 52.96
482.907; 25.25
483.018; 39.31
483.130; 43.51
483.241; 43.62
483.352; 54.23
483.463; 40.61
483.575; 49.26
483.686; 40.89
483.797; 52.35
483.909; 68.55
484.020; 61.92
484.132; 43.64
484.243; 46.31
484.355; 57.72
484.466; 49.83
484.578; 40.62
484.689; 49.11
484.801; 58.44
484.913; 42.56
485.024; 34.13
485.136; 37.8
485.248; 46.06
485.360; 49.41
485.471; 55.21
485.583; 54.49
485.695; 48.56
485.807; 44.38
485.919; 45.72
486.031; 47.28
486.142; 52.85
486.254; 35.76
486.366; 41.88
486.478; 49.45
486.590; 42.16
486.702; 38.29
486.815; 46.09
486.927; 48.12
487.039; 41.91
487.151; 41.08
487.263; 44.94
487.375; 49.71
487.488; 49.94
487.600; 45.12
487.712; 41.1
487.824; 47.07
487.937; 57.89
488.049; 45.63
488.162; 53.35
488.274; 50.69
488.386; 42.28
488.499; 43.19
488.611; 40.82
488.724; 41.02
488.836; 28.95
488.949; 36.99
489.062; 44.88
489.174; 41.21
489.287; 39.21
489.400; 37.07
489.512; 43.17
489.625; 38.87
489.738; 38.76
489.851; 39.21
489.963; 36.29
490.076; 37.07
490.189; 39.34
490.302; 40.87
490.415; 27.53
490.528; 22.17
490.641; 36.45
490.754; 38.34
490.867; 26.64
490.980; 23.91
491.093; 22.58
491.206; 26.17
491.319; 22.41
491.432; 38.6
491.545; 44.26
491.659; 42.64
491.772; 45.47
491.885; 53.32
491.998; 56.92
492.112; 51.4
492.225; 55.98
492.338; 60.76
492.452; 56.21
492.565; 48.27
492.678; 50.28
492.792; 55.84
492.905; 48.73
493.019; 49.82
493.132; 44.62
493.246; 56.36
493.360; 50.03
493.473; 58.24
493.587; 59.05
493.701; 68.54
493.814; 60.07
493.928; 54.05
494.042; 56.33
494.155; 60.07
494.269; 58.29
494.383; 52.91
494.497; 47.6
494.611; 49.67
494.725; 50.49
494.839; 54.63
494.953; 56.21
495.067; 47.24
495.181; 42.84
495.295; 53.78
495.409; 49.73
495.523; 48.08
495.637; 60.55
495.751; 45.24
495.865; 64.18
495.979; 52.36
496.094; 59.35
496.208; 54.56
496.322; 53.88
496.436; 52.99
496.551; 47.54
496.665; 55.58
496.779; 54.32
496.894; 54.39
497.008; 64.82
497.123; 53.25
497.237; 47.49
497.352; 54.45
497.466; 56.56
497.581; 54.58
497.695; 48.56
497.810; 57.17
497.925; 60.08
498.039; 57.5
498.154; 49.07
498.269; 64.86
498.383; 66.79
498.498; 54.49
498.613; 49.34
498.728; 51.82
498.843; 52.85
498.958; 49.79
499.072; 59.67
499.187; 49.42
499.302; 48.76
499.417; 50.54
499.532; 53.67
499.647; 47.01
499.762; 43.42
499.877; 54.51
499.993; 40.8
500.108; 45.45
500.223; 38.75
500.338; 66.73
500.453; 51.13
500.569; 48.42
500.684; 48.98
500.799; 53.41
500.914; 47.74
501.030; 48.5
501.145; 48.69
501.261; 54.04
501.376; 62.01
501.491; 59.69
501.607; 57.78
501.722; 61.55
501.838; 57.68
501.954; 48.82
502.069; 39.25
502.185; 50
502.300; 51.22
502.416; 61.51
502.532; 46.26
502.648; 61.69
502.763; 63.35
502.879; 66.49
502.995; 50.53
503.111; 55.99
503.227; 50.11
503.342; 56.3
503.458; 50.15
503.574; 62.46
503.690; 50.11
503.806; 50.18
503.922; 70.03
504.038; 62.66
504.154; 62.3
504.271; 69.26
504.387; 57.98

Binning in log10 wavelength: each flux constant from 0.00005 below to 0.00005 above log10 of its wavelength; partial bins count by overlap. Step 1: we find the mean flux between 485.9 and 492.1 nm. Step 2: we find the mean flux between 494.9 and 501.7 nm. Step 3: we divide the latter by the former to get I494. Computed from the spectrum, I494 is 1.29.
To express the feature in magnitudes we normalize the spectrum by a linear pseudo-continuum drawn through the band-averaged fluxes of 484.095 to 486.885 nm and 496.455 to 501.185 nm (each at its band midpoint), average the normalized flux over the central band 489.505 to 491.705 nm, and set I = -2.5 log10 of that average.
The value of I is 0.39 mag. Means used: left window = 46.3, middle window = 34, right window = 52.5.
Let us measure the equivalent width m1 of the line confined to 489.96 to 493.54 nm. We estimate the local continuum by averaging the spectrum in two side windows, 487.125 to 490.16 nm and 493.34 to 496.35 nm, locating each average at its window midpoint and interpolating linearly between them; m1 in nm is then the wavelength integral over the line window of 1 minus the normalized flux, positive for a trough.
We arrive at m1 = 0.44 nm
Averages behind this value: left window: 42.8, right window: 54.4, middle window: 42.9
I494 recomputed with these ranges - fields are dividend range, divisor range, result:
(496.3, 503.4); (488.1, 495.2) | 1.18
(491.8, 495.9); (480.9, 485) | 1.17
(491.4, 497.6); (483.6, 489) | 1.14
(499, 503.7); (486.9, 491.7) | 1.34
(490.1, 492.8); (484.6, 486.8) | 0.89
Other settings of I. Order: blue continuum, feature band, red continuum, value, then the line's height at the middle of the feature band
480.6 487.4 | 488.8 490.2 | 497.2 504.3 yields 0.25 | 48.7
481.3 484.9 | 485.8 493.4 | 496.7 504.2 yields 0.14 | 48.8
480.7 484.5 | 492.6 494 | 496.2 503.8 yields -0.08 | 50.6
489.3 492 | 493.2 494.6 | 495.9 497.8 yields -0.23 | 45.7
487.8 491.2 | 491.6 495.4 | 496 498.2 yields -0.14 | 46.9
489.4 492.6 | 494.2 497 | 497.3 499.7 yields -0.10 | 48.6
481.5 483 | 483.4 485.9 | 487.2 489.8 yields -0.16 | 41.9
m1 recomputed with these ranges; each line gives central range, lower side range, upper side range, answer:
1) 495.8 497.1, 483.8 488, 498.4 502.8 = -0.124 nm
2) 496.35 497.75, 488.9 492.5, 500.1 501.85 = -0.167 nm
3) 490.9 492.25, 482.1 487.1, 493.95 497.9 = 0.298 nm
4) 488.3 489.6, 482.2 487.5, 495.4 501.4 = 0.222 nm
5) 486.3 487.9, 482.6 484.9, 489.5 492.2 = -0.071 nm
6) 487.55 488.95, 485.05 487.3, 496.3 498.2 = 0.078 nm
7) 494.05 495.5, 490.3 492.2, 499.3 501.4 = -0.355 nm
